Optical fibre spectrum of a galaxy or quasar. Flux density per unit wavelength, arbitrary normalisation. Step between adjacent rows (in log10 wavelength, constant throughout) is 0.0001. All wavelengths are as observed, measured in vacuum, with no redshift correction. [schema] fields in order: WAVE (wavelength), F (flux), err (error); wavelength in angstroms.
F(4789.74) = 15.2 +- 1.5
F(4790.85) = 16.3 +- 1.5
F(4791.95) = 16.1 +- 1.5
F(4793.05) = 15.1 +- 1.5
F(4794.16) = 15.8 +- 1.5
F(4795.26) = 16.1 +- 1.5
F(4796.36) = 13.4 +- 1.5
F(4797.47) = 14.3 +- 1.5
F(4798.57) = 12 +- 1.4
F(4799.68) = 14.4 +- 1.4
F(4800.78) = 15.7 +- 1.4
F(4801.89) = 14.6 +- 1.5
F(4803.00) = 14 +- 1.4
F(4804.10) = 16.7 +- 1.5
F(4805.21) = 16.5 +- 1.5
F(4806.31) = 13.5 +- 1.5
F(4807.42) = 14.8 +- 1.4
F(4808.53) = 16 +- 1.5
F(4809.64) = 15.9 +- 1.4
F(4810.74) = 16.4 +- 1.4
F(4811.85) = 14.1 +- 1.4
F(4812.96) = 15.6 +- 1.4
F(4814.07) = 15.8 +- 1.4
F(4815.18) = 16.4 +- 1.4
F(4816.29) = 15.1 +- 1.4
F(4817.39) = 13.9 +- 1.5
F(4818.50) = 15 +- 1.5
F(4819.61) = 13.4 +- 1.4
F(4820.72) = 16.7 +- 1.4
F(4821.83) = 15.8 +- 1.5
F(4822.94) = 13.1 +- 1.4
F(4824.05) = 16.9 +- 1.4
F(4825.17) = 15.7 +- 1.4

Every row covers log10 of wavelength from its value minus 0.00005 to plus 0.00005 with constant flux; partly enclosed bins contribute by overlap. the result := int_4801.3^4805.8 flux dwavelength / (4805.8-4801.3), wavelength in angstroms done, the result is 15.4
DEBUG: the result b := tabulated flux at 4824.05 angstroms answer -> 16.9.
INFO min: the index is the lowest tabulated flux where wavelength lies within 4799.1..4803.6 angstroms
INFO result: 14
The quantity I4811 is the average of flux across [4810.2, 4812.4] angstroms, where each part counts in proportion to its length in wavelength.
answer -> 15.2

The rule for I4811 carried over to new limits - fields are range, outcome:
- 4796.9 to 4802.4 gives 14.2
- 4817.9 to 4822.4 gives 15.2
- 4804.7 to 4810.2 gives 15.3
